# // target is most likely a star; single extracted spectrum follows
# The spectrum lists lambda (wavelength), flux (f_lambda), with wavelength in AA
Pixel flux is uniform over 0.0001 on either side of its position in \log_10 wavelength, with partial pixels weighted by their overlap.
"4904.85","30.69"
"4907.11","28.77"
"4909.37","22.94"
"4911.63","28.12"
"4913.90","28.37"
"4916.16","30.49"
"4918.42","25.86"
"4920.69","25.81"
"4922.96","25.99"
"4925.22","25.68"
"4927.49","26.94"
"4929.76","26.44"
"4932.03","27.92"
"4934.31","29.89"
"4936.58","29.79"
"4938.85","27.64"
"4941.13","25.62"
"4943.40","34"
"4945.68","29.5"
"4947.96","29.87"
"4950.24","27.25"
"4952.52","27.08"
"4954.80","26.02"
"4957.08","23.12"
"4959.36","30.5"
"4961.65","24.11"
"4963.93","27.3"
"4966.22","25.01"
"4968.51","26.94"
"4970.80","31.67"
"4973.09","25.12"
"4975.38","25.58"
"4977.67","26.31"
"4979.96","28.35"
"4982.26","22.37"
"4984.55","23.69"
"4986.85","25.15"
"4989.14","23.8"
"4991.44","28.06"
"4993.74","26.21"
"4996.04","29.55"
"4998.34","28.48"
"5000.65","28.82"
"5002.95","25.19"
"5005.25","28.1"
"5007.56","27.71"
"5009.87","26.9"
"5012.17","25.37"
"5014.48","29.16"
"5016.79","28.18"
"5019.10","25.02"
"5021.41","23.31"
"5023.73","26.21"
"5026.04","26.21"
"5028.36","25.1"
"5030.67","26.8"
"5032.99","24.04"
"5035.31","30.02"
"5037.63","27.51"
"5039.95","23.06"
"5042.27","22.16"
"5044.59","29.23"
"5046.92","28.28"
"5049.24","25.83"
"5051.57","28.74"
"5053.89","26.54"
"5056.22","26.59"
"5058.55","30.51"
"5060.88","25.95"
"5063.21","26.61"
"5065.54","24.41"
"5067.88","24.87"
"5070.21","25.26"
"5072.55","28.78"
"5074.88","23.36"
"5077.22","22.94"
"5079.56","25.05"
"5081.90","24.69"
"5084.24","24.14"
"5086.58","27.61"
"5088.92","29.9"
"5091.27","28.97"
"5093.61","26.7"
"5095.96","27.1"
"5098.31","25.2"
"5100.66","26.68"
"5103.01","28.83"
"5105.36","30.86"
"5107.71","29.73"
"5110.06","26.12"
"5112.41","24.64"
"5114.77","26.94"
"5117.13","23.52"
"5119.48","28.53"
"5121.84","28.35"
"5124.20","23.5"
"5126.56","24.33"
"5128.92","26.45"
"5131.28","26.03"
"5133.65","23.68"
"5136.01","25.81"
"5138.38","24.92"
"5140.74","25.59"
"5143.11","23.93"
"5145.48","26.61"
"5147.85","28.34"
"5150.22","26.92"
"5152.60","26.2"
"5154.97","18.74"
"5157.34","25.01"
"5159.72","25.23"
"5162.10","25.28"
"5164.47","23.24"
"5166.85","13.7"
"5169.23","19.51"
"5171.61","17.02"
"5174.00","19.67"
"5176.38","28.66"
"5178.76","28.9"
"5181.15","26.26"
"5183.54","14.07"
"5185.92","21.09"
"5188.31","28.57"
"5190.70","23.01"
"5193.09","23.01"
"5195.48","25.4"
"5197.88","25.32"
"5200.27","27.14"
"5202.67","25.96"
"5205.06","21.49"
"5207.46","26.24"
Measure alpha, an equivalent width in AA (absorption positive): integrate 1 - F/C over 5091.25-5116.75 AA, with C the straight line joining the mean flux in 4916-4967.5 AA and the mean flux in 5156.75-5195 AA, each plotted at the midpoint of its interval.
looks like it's -3.3 AA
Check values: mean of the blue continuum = 27.4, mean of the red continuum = 22.7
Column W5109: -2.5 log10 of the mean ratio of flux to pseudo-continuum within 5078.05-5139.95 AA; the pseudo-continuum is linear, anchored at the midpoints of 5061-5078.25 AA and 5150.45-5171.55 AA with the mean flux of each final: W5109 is -0.112 mag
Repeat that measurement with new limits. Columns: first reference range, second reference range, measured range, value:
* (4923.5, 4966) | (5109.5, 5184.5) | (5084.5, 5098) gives -0.10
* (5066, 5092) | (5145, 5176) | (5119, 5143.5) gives -0.07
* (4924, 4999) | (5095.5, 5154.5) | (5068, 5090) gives 0.03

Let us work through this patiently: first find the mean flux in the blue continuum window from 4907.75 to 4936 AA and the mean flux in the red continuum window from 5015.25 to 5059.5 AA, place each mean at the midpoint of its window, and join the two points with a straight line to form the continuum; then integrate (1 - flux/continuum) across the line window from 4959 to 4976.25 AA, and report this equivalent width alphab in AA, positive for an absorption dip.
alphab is 0.0 AA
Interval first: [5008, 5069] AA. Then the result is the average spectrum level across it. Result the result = 26.4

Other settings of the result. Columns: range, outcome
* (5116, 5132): 25.8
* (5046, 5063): 27.4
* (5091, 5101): 26.8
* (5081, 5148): 26.4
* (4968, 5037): 26.6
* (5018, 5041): 25.7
